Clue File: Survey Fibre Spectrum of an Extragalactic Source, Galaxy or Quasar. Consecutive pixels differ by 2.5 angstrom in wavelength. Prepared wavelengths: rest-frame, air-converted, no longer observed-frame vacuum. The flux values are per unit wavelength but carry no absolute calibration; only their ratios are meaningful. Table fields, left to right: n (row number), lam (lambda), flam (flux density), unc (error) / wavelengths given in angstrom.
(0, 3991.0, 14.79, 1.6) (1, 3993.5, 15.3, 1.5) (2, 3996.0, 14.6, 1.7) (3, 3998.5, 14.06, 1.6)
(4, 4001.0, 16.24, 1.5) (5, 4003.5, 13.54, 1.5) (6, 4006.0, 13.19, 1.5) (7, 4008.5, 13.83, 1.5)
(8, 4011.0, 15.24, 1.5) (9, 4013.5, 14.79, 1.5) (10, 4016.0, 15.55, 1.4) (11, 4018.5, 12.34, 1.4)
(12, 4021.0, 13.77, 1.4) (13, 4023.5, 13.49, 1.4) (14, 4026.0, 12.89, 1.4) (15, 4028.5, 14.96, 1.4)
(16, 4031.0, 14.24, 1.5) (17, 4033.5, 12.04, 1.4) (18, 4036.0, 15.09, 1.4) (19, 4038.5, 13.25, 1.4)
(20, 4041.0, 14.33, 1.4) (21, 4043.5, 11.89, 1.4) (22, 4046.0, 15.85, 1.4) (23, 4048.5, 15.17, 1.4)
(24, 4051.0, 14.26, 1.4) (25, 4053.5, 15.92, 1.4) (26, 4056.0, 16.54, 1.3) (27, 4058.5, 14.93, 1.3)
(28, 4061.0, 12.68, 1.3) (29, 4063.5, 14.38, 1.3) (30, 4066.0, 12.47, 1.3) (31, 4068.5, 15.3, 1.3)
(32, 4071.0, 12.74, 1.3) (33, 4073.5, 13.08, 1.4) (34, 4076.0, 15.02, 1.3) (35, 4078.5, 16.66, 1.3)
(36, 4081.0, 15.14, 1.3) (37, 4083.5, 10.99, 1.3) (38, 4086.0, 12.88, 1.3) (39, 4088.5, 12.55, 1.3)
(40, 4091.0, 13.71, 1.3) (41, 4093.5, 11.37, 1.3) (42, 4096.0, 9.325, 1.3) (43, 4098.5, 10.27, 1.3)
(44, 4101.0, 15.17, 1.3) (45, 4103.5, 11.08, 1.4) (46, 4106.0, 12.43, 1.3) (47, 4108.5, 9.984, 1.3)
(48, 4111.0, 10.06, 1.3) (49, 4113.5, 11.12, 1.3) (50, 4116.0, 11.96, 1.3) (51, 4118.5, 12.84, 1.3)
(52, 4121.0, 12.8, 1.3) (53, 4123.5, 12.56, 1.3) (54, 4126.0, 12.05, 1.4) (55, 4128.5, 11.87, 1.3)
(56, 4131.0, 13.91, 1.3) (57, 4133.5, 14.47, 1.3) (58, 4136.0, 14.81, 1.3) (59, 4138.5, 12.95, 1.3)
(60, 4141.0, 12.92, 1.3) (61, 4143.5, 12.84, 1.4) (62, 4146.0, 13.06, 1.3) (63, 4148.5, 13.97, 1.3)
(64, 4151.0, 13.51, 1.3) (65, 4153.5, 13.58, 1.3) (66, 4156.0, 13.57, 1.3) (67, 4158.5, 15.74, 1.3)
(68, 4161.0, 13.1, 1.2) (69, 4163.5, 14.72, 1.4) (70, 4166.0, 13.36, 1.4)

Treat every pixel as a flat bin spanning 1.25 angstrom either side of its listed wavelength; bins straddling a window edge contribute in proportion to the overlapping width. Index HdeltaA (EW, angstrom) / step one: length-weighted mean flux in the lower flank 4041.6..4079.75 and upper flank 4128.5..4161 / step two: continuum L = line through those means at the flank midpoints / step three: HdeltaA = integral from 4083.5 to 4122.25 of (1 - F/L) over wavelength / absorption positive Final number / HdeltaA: 6.2 angstrom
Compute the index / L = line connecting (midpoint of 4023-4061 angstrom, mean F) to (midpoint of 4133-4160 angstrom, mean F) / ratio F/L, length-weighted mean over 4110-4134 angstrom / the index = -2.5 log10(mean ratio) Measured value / 0.13 mag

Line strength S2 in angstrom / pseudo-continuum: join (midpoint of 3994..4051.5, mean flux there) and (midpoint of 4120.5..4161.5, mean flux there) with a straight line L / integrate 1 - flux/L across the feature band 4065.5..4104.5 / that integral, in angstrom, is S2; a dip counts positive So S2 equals 2.1 angstrom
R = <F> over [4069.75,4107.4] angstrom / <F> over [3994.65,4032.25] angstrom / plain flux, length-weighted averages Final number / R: 0.9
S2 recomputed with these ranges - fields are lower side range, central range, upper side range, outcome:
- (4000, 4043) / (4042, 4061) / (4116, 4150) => -1.4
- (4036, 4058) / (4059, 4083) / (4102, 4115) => -1.5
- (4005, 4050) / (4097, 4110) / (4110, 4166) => 1.6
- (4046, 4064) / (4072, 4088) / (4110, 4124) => -0.2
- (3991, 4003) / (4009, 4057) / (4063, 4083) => 1.0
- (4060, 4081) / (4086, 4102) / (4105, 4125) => 1.0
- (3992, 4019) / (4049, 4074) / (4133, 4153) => -0.3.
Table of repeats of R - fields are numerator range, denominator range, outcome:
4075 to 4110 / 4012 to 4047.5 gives 0.90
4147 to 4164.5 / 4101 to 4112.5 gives 1.23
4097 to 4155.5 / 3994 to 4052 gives 0.89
